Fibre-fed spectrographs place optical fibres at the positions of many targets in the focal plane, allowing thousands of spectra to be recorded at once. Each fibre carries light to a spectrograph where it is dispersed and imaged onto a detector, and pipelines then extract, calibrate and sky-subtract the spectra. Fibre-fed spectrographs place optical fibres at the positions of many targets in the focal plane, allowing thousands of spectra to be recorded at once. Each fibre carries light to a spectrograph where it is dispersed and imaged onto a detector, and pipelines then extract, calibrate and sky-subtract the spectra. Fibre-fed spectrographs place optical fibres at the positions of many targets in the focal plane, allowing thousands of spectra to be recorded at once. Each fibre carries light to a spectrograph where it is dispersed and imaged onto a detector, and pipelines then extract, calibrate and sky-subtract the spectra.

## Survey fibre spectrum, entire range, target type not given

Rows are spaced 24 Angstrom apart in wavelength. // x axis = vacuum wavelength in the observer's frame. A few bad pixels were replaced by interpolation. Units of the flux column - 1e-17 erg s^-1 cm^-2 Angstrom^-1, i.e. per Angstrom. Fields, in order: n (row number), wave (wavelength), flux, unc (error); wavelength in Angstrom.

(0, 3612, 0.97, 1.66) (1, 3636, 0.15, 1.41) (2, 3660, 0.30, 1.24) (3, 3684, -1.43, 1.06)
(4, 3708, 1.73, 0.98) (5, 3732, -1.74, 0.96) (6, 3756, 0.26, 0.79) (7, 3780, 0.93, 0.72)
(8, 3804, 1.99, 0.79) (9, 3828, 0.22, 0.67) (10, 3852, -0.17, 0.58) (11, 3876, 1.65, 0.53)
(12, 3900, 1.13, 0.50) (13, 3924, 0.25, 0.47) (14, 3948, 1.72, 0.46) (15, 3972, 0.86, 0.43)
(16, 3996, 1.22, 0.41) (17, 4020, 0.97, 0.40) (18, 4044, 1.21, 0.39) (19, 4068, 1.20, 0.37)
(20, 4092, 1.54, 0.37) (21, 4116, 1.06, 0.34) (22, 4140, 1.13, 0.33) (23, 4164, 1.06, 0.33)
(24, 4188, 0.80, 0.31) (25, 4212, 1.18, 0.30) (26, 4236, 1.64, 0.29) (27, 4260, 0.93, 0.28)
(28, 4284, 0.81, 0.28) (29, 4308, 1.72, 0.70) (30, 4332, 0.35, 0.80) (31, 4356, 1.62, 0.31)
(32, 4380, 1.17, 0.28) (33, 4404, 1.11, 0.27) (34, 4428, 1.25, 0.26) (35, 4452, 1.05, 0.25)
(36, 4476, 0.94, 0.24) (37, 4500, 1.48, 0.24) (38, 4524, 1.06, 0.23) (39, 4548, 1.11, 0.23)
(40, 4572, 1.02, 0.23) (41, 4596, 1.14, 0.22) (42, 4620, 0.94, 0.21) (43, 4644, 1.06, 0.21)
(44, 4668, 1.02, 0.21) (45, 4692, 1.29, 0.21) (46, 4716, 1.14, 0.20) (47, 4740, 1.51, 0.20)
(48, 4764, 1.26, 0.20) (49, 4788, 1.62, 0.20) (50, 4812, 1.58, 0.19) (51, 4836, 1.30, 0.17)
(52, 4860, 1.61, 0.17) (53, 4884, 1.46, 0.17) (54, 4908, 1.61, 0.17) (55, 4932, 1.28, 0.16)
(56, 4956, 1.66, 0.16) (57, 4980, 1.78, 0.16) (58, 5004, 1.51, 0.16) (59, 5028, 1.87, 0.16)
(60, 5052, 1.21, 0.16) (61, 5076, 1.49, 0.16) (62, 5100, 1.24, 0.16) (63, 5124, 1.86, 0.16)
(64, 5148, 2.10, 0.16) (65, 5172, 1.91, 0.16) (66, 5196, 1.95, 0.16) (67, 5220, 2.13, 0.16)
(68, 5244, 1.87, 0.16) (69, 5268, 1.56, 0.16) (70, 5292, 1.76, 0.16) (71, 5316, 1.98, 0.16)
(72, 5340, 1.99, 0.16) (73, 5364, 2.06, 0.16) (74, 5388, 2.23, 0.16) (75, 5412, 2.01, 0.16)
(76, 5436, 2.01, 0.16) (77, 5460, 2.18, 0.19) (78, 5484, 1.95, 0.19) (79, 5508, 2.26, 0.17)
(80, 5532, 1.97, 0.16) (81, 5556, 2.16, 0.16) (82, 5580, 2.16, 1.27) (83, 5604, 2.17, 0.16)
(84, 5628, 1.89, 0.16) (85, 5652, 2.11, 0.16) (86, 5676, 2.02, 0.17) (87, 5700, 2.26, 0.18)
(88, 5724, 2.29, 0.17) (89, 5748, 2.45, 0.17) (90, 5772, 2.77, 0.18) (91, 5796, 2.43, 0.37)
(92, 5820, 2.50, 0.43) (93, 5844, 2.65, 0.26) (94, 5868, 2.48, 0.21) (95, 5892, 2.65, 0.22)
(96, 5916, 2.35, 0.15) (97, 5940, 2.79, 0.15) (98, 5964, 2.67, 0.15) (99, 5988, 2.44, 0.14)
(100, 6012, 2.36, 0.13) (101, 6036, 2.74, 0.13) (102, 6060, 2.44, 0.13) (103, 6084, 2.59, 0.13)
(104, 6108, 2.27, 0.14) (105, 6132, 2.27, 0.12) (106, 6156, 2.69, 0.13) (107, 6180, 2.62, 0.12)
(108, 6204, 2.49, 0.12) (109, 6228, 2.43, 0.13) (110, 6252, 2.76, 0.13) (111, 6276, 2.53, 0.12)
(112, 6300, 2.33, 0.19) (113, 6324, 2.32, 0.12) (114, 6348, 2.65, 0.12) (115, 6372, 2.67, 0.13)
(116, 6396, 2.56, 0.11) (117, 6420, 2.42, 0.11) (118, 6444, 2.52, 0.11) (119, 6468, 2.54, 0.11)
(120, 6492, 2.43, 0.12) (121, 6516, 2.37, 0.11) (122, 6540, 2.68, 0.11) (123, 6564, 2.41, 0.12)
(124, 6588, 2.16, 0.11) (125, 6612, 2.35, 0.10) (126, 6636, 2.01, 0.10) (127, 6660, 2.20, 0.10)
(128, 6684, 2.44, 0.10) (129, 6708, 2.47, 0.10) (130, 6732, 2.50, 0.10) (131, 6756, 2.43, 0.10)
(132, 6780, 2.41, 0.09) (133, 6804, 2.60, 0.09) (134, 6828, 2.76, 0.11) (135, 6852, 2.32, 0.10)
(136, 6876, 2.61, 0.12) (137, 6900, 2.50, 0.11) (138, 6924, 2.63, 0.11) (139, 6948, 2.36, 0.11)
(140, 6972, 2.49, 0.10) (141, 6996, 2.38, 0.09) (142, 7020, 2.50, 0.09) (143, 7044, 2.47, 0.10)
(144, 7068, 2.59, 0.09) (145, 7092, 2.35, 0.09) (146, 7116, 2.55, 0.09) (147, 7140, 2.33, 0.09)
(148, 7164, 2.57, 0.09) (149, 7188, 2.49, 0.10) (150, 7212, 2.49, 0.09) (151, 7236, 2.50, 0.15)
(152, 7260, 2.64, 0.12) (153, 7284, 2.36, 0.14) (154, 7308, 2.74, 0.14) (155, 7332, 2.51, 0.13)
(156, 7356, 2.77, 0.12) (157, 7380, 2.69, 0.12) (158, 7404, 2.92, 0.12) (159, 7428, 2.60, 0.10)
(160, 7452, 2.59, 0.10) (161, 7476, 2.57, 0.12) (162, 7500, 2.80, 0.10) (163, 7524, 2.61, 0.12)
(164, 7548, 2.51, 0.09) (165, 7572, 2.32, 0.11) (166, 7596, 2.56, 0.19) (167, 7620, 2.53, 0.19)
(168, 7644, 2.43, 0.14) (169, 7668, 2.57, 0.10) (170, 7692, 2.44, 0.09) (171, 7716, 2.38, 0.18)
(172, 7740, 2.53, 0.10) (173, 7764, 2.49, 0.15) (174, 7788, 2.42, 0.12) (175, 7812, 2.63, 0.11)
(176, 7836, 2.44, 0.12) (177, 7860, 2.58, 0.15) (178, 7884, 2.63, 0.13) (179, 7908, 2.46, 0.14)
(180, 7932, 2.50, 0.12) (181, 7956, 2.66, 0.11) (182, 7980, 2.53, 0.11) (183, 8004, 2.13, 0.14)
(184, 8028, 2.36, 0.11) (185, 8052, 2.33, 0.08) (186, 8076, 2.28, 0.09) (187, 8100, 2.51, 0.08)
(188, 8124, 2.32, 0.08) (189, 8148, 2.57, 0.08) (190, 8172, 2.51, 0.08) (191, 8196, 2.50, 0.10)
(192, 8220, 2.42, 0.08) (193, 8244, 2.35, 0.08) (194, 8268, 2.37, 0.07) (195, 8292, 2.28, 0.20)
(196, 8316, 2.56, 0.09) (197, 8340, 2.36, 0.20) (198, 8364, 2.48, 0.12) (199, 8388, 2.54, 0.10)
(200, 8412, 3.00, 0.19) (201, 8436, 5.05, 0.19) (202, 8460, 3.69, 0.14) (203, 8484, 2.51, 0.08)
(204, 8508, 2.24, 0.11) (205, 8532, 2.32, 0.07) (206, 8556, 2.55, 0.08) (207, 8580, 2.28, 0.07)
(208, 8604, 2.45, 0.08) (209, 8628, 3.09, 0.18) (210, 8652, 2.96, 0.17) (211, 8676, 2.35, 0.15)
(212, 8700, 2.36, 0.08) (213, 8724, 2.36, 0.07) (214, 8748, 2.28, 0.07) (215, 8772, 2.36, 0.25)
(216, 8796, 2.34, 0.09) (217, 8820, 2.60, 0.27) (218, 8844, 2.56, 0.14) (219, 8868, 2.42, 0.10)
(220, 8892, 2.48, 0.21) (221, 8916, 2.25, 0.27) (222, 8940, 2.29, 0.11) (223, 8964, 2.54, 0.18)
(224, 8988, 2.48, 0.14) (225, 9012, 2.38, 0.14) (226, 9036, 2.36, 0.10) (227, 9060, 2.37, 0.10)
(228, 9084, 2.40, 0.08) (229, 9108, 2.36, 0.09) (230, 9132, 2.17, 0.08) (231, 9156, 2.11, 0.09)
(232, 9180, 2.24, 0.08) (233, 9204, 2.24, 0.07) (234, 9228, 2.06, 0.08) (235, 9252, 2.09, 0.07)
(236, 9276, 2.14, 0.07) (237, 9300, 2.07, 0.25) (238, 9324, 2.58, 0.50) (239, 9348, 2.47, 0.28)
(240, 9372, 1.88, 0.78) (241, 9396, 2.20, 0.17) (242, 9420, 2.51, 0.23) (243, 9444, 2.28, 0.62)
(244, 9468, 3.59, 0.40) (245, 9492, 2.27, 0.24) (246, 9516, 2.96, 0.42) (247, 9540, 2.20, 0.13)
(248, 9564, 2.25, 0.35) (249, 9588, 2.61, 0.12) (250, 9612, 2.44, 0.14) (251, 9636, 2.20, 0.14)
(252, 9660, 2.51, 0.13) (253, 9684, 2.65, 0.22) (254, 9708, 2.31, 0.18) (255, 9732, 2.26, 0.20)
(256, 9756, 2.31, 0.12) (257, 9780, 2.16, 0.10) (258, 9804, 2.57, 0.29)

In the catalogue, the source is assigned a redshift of 0.284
